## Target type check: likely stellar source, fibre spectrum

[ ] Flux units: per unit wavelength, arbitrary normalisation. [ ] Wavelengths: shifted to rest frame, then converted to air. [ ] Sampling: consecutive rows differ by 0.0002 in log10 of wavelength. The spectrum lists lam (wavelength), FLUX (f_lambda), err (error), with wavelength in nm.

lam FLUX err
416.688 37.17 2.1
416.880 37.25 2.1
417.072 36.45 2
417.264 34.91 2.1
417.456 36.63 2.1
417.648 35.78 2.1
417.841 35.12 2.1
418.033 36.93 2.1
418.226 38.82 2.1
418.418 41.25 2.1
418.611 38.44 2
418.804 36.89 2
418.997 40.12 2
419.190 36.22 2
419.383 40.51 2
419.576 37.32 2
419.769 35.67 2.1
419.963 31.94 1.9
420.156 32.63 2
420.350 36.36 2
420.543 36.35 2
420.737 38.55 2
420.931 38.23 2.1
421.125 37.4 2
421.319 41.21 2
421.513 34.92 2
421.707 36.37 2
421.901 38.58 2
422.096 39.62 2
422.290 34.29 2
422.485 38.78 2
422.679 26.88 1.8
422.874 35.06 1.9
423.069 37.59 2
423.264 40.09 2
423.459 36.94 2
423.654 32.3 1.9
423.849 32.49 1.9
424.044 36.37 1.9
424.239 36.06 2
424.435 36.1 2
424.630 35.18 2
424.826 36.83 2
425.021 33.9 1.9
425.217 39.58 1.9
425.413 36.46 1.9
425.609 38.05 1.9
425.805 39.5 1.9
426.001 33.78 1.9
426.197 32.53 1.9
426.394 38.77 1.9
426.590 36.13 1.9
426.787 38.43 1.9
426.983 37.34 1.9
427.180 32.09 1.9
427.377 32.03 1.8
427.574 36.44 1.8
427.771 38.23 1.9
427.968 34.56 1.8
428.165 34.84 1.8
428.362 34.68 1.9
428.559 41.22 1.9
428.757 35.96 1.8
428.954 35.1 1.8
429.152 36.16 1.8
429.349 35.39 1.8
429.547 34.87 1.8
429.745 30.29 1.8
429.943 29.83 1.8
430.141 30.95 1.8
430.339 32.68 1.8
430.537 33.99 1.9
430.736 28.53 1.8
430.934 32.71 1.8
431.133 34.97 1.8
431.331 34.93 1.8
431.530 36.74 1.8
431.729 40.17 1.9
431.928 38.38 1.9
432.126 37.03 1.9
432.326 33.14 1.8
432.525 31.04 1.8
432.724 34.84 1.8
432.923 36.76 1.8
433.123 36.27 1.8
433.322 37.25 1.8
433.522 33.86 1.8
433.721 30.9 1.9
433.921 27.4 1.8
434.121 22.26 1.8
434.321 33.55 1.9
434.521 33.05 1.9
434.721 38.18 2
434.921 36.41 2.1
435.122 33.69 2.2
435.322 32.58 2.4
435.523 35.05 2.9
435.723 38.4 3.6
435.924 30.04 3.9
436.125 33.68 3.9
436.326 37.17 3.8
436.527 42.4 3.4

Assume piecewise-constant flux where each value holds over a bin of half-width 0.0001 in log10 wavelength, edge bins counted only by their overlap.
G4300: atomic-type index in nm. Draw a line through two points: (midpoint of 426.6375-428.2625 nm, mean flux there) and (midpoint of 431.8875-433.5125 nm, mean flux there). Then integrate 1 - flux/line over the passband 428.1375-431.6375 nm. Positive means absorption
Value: 0.13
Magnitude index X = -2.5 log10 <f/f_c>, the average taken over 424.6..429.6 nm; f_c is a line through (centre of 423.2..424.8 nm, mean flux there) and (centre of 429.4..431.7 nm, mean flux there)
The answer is -0.05 mag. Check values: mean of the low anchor 35.7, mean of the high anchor 33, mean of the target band 36.1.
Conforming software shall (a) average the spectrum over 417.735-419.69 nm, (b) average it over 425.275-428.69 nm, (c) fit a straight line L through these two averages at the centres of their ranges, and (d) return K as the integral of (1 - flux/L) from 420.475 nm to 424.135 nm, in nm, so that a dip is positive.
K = 0.09 nm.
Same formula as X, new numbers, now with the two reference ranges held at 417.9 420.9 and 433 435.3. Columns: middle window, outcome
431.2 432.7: -0.069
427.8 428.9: -0.052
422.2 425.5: 0.010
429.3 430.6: 0.058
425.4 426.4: -0.029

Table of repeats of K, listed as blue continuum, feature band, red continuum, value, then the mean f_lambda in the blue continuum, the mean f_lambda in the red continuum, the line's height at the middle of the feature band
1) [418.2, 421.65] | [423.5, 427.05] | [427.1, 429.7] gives 0.00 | 37.3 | 35.4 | 36.1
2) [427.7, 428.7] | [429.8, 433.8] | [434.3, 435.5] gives 0.15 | 36.6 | 34.7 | 35.6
